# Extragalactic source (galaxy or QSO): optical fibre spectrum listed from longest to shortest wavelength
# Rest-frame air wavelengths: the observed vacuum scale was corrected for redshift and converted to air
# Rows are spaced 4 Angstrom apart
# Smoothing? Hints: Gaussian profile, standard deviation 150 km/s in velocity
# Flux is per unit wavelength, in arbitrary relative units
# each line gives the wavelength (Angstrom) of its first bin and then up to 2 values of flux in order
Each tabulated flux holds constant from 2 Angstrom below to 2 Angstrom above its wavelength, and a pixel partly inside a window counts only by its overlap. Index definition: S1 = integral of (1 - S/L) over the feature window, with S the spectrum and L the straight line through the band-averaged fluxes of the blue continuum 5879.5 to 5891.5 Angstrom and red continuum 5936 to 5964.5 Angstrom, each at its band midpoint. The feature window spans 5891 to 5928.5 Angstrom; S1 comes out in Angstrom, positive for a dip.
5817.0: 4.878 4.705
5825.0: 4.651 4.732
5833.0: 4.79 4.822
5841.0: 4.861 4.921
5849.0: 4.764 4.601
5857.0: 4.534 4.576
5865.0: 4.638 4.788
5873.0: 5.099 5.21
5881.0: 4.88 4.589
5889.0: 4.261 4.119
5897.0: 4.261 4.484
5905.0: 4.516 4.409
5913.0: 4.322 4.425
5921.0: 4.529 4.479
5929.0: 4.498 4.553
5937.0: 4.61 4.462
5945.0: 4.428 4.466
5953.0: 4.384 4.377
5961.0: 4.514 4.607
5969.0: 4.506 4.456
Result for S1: 1.0 Angstrom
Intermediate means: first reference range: 4.54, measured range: 4.4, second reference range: 4.47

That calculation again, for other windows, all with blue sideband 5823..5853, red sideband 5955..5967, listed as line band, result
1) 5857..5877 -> -0.3 Angstrom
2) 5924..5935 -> 0.1 Angstrom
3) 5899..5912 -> 0.5 Angstrom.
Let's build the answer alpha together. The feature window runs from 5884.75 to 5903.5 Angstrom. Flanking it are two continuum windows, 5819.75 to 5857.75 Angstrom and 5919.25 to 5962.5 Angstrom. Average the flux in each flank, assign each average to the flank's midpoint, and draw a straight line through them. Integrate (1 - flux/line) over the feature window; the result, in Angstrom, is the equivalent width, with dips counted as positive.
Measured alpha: 1.1 Angstrom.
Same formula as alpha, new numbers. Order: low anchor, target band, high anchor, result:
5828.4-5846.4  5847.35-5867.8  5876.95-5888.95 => 0.69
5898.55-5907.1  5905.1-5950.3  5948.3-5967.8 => 0.07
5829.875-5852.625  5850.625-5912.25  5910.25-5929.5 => 0.42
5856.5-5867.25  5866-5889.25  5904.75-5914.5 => -1.57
